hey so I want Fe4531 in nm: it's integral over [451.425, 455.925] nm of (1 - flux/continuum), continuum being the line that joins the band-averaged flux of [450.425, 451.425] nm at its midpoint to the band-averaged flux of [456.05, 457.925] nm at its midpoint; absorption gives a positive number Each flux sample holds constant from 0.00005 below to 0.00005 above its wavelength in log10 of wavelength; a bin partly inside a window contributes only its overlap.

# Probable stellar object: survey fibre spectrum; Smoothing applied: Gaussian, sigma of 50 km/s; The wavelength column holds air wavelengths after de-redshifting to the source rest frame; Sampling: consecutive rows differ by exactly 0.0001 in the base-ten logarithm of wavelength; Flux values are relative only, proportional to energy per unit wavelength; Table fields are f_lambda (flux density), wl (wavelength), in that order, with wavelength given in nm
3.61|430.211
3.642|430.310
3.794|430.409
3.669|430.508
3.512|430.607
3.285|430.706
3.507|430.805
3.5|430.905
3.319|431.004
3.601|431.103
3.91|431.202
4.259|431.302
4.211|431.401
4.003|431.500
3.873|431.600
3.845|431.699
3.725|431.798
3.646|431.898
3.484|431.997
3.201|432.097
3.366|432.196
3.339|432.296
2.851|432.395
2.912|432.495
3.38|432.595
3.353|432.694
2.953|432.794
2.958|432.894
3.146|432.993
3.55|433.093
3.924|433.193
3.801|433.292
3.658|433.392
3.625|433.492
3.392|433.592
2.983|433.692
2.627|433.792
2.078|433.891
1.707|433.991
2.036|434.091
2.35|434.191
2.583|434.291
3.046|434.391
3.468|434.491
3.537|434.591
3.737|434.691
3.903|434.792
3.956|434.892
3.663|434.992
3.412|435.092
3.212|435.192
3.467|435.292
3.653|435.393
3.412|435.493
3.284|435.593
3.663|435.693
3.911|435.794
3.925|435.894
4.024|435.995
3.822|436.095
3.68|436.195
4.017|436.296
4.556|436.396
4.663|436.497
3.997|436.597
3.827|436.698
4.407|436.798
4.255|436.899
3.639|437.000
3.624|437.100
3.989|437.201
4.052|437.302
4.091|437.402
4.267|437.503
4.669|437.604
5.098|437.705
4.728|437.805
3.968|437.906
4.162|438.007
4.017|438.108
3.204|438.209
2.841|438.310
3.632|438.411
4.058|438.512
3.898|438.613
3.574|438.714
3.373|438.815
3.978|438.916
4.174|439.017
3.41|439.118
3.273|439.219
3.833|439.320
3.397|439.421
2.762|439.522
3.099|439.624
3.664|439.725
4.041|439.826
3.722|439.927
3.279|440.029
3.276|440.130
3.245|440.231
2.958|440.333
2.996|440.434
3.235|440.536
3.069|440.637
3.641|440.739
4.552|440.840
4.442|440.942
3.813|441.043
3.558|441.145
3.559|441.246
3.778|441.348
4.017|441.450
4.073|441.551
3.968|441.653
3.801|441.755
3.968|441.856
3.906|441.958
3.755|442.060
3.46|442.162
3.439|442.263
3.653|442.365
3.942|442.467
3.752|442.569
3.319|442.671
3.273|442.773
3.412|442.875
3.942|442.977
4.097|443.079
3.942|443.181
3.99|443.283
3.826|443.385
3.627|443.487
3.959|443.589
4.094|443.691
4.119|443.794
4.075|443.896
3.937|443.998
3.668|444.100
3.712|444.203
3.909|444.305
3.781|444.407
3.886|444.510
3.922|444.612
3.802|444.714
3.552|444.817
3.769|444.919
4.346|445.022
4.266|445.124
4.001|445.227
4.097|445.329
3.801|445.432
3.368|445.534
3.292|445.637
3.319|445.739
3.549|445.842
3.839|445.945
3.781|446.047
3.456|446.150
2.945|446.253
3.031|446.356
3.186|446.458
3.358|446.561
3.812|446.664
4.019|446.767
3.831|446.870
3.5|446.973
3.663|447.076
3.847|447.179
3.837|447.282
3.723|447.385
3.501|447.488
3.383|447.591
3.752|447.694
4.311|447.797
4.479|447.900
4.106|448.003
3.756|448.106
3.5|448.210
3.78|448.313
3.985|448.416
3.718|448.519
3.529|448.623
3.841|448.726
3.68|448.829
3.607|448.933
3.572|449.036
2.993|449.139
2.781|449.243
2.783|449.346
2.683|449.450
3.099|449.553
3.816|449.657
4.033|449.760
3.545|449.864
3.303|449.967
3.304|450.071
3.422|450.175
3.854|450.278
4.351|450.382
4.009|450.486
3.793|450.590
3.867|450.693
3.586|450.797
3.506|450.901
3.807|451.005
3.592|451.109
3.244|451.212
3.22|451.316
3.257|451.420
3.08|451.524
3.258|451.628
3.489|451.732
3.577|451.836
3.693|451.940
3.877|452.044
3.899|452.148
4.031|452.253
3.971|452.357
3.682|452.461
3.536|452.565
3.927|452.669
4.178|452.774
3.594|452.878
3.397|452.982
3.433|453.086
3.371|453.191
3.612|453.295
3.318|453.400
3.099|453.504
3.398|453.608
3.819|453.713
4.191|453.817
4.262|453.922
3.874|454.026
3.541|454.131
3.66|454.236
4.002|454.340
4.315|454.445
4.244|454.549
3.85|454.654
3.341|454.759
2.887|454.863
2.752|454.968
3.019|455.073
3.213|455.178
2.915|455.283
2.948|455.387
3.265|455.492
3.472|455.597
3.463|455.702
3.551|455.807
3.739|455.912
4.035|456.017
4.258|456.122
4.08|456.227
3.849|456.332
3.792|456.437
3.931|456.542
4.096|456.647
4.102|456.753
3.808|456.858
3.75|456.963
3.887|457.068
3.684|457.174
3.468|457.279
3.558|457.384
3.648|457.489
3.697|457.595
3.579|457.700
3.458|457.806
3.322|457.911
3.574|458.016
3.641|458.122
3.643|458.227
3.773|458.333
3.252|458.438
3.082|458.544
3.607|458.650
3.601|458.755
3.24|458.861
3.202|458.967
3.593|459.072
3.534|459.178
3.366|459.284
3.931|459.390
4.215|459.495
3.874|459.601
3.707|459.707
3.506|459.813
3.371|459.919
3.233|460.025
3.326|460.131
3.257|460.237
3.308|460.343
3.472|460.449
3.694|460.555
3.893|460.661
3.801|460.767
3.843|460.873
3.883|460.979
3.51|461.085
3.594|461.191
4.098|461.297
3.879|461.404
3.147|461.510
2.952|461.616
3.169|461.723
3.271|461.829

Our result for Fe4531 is 0.15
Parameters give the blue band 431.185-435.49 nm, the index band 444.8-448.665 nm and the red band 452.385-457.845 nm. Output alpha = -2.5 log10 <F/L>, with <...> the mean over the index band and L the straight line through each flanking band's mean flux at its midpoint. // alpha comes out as -0.05 mag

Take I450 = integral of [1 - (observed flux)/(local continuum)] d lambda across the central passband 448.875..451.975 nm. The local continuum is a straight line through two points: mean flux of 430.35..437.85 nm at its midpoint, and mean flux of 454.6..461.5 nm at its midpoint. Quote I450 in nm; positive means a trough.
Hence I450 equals 0.10 nm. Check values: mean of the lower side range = 3.59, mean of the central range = 3.47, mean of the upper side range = 3.58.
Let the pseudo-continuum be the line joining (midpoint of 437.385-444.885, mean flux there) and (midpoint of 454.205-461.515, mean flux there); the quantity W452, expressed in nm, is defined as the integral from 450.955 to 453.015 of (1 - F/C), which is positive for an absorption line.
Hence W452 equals 0.02 nm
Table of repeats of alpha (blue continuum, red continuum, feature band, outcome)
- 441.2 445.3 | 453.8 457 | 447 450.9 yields 0.04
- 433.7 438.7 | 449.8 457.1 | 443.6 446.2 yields -0.05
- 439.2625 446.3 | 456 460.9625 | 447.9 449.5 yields 0.05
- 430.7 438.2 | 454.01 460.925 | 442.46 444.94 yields -0.06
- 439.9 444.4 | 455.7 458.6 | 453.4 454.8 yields -0.03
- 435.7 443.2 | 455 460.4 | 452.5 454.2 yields -0.01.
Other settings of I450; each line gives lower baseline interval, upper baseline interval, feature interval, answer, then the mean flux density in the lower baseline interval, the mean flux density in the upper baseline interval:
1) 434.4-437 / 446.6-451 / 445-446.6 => 0.04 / 3.8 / 3.65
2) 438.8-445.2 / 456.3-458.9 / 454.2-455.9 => 0.10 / 3.72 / 3.64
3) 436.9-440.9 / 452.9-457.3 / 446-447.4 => 0.04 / 3.71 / 3.64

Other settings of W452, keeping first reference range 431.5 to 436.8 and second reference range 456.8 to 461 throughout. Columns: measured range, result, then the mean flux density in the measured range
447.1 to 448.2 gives -0.10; 3.85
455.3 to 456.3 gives -0.02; 3.63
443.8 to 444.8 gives -0.10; 3.86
